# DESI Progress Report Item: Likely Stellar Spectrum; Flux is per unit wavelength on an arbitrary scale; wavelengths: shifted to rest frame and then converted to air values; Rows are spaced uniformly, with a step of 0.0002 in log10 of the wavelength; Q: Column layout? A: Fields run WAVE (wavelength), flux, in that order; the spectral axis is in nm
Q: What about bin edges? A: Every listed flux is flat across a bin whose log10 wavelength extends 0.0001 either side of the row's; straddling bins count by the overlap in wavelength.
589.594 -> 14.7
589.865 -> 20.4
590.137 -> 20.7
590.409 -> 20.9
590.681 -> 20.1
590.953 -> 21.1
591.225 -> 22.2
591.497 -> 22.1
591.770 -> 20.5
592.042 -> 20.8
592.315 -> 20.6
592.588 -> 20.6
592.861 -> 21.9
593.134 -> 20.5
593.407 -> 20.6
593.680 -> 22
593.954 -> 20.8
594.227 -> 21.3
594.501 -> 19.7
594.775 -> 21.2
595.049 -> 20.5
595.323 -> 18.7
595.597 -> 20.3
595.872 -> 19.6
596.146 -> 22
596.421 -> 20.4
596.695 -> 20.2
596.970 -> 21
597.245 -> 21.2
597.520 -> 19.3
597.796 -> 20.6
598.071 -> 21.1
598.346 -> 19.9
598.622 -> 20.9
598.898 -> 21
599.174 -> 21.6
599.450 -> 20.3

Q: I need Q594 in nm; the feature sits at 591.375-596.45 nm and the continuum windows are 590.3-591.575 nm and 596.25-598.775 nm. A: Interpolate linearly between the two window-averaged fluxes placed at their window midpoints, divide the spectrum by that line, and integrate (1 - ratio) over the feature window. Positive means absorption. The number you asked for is 0.05 nm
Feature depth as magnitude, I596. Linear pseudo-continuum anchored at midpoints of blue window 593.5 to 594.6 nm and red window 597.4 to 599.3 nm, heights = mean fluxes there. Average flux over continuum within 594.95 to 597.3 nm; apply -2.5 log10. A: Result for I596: 0.021 mag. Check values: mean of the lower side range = 21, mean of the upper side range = 20.6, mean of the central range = 20.4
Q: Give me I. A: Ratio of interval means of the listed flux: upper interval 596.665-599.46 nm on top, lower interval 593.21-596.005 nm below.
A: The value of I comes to 1.0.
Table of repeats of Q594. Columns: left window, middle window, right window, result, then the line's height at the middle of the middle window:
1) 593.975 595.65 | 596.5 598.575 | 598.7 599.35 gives 0.04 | 20.9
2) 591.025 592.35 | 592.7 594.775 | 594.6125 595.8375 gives -0.04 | 20.6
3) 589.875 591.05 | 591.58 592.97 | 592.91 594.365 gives 0.00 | 20.9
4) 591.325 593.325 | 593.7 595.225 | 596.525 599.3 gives 0.01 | 20.9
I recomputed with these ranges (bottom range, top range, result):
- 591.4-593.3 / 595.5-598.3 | 0.98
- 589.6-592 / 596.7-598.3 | 1.00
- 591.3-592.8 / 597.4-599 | 0.97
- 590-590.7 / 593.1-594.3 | 1.02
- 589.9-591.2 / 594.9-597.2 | 0.98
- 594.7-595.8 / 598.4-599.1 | 1.04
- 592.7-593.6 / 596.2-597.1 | 0.98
